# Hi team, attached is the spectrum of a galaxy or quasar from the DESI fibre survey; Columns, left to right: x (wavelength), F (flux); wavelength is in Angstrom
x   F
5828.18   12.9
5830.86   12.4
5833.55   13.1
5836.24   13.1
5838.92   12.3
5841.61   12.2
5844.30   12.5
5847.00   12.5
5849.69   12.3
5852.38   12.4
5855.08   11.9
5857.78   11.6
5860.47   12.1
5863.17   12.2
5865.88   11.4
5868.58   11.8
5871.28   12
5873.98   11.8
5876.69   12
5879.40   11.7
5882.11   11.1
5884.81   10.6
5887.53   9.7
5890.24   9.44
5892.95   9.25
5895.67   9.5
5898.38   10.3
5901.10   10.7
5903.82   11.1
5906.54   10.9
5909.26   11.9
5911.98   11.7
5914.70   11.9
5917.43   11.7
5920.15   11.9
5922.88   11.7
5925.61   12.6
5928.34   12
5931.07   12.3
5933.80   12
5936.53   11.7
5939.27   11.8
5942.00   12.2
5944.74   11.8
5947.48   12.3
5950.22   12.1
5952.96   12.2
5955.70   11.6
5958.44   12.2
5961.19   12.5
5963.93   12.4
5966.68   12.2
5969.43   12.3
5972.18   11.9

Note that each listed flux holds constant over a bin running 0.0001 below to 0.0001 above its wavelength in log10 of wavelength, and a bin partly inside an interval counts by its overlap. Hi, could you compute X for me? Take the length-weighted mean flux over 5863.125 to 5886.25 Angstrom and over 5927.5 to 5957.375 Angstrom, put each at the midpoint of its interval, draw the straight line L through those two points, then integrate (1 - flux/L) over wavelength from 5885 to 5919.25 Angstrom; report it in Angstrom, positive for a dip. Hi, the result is 3.1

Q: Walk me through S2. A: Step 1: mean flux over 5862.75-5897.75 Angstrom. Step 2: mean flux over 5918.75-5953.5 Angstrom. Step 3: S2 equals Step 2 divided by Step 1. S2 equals 1.1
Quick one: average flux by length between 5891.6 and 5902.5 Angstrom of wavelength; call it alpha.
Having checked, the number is 9.94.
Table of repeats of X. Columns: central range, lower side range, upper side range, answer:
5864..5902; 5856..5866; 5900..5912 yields 2.4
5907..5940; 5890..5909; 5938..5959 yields -2.3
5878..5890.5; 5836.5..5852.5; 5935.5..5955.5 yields 1.7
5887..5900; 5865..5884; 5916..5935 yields 2.4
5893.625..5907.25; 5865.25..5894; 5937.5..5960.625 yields 1.1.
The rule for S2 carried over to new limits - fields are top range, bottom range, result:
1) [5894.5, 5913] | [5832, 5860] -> 0.88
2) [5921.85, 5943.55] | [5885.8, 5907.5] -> 1.19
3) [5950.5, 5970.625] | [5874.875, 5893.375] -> 1.15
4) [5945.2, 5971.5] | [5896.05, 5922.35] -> 1.08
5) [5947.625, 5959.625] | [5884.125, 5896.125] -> 1.25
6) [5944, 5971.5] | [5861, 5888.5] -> 1.06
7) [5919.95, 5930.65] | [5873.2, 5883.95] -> 1.04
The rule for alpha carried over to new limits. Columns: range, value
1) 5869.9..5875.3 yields 11.9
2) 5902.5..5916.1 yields 11.5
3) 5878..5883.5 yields 11.4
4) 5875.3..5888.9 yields 11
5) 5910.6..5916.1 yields 11.8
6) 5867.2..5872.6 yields 11.9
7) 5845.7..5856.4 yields 12.3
